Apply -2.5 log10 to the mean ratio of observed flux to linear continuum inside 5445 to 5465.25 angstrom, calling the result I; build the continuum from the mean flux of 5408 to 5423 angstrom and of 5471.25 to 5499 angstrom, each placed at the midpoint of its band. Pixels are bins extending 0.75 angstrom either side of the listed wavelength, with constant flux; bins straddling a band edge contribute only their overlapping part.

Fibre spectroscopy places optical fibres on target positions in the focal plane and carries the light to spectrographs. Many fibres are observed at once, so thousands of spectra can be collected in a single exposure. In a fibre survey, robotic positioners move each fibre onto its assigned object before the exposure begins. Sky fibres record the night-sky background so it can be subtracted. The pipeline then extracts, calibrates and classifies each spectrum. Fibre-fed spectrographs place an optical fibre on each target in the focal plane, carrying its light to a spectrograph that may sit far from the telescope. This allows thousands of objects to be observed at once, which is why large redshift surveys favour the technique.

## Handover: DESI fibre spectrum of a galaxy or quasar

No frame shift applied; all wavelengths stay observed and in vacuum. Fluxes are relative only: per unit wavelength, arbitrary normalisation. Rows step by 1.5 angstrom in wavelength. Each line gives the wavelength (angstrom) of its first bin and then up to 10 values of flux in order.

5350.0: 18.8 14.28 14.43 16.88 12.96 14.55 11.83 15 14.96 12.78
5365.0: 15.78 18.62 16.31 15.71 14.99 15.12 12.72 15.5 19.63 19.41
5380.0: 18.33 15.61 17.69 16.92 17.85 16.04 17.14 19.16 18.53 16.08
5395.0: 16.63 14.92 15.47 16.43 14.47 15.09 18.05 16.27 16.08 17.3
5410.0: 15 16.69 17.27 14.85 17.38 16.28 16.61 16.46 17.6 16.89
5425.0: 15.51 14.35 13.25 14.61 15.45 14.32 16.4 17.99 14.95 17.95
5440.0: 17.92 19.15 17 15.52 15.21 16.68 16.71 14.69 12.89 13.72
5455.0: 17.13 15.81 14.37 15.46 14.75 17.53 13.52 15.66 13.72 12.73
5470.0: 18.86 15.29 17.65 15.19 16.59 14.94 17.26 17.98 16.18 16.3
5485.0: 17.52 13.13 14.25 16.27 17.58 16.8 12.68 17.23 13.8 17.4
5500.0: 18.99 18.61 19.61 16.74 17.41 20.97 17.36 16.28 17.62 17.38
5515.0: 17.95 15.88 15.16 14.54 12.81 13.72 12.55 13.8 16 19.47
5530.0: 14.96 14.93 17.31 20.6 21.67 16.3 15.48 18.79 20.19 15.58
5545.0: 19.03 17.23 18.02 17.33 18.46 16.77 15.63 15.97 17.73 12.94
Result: 0.07 mag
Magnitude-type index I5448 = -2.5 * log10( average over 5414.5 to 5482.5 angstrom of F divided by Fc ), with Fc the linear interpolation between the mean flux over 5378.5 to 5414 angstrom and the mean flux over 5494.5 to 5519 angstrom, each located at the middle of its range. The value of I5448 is 0.07 mag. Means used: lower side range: 16.7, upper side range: 17.3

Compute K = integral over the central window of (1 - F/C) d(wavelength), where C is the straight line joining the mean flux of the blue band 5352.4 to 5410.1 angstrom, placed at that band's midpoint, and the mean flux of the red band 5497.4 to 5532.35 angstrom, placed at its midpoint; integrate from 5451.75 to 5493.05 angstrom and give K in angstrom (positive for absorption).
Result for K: 1.7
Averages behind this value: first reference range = 16.1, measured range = 15.7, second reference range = 16.5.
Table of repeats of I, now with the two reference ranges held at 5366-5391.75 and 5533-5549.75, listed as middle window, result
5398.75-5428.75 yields 0.07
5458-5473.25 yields 0.14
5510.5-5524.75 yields 0.17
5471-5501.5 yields 0.10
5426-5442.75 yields 0.08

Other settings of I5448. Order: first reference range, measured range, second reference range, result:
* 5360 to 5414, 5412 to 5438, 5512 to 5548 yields 0.04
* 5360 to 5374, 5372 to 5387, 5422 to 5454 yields -0.10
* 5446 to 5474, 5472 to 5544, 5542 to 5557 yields -0.01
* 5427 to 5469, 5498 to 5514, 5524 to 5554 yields -0.09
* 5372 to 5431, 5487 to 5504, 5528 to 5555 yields 0.04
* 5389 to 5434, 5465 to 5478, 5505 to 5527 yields 0.03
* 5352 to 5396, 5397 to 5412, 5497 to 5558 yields 0.01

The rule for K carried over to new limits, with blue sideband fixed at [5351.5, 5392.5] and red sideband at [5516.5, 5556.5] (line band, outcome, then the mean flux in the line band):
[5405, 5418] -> -0.1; 16.3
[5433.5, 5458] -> 0.2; 16.2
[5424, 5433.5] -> 0.9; 14.7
